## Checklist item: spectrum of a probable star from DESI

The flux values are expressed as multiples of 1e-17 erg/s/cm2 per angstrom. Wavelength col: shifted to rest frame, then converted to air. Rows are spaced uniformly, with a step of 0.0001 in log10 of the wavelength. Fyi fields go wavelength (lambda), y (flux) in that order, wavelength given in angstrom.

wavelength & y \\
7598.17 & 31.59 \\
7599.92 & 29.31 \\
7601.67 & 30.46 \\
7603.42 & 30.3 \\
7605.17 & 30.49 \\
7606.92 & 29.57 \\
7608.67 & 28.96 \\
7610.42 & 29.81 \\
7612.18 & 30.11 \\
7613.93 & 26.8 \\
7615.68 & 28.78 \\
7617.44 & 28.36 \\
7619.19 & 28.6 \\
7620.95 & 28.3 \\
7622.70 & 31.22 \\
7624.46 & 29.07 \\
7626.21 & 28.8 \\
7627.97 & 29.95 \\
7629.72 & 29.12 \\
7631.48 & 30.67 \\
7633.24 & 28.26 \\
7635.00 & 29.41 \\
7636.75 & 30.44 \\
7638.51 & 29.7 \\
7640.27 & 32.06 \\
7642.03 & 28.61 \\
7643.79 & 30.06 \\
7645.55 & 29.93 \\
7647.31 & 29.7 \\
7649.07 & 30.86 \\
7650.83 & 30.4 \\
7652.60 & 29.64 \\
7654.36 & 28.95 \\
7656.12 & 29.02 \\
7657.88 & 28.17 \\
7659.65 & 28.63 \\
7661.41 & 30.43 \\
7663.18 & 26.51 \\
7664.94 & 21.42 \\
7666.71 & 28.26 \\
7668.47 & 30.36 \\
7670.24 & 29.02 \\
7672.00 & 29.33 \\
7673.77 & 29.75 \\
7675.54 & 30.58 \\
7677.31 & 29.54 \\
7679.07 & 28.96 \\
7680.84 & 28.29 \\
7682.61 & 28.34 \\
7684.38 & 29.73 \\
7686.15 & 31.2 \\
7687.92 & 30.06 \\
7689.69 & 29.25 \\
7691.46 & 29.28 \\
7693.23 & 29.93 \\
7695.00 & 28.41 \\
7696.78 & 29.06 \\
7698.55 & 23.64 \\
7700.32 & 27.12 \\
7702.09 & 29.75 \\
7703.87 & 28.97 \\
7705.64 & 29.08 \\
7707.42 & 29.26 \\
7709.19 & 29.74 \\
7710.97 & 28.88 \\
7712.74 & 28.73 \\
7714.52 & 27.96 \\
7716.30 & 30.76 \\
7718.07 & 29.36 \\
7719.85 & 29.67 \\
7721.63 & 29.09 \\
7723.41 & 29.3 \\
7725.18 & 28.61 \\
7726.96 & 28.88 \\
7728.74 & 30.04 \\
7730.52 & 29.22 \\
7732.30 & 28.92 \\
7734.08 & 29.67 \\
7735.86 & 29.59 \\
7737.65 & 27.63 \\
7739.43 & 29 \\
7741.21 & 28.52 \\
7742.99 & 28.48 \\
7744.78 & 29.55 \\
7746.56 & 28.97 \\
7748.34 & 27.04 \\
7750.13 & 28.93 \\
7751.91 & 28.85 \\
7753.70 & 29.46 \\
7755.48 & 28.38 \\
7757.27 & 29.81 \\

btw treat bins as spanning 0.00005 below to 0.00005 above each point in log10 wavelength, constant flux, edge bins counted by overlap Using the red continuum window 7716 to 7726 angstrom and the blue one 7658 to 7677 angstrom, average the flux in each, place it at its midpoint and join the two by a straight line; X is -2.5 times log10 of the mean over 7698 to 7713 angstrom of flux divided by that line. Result 0.03 mag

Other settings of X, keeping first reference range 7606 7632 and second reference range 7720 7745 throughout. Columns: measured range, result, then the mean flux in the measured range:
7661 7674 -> 0.04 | 28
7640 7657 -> -0.03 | 29.8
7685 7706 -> 0.01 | 28.8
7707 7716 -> 0.00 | 29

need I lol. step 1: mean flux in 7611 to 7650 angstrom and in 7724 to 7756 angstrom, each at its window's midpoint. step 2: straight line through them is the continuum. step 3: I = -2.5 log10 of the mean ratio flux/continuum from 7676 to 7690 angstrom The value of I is -0.01 mag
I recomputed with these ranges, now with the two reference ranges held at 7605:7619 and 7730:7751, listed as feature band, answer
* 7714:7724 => -0.02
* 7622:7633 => -0.03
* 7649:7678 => 0.00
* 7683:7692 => -0.04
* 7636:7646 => -0.04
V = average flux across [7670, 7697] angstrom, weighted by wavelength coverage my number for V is 29.4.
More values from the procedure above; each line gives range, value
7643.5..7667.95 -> 28.7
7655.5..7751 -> 28.8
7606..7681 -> 29.2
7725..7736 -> 29.3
